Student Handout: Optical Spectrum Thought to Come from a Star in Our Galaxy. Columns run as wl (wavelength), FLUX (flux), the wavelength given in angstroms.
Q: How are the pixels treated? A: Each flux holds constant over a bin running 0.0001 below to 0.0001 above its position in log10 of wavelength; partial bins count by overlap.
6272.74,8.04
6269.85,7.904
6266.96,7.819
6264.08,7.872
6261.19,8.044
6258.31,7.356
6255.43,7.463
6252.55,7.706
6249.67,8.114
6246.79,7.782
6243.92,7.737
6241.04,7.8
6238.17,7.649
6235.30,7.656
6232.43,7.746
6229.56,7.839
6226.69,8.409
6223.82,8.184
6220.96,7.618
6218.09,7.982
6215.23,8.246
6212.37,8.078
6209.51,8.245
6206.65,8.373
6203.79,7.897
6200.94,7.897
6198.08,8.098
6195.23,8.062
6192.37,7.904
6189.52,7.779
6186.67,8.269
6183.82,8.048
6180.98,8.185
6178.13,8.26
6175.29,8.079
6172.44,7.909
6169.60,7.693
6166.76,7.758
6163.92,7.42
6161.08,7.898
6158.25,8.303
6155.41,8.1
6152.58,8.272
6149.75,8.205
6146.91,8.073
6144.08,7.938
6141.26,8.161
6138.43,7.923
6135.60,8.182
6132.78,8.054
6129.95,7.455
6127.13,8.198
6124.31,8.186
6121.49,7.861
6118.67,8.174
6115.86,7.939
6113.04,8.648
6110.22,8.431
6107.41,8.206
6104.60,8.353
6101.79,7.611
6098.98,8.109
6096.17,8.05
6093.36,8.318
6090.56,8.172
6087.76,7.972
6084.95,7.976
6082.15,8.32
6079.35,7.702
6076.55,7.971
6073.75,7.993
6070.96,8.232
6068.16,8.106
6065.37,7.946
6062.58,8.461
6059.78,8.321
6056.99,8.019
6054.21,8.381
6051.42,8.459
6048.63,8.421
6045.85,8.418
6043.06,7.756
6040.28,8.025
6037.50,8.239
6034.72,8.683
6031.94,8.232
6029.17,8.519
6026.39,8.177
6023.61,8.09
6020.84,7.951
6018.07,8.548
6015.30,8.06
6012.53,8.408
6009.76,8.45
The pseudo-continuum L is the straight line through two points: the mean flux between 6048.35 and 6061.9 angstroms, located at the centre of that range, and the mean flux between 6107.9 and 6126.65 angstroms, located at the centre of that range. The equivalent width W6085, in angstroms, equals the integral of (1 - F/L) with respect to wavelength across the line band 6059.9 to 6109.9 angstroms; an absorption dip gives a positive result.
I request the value 1.0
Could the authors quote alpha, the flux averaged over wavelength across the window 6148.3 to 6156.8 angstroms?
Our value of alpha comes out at 8.19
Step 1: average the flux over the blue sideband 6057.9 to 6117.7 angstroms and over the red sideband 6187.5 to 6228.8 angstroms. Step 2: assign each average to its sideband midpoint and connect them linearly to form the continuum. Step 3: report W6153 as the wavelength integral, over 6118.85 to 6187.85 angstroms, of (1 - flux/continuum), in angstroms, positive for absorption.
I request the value 0.6 angstroms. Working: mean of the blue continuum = 8.13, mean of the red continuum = 8.05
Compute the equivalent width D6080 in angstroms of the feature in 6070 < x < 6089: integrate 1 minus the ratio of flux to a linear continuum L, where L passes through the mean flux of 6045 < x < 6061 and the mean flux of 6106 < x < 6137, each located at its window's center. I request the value 0.5 angstroms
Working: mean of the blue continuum 8.34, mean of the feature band 8.02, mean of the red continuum 8.12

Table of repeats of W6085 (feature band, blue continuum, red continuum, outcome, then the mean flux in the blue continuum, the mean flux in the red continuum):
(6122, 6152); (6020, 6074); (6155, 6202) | 0.1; 8.23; 7.98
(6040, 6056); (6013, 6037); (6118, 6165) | 0.0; 8.29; 8.03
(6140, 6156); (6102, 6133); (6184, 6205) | -0.1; 8.12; 7.99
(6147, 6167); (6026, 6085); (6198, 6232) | 0.2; 8.2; 8.06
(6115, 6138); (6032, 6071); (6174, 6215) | 0.5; 8.25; 8.09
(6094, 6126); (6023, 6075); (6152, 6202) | -0.1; 8.24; 7.99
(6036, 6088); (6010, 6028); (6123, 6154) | 0.1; 8.22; 8.06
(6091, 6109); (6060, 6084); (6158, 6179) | -0.2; 8.1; 7.89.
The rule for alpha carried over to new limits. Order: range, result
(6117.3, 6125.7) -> 8.07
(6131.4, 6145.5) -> 8.06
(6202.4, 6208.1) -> 8.13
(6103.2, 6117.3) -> 8.32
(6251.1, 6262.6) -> 7.64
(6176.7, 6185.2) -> 8.17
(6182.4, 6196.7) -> 8.01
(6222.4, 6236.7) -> 7.96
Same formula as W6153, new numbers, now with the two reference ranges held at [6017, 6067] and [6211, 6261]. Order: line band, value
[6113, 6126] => 0.0 angstroms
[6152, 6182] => 0.1 angstroms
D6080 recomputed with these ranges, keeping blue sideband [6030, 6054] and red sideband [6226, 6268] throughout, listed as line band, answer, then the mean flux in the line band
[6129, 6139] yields 0.2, 7.92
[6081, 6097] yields 0.1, 8.14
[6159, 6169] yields 0.3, 7.74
